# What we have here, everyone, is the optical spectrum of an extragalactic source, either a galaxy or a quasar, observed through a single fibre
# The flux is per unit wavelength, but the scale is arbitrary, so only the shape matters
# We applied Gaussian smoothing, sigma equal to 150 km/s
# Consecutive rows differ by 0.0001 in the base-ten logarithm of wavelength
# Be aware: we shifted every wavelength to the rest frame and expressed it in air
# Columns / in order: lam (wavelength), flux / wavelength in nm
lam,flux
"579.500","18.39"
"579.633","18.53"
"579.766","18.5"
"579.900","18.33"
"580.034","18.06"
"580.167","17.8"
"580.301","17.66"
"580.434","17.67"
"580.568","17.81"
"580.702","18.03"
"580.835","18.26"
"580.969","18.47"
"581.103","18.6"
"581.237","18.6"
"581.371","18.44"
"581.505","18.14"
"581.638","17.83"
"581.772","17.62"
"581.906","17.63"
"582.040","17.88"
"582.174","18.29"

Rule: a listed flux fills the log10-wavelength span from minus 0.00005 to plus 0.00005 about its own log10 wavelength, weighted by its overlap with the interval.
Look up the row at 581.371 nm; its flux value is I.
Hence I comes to 18.44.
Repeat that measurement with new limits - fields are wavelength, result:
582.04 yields 17.88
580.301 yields 17.66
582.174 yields 18.29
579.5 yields 18.39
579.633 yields 18.53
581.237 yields 18.6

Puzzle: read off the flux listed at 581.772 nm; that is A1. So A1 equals 17.62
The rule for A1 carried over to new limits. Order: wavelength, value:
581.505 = 18.14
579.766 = 18.5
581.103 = 18.6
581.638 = 17.83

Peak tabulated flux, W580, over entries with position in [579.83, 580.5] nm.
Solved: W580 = 18.33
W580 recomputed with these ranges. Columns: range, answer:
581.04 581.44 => 18.6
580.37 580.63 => 17.81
